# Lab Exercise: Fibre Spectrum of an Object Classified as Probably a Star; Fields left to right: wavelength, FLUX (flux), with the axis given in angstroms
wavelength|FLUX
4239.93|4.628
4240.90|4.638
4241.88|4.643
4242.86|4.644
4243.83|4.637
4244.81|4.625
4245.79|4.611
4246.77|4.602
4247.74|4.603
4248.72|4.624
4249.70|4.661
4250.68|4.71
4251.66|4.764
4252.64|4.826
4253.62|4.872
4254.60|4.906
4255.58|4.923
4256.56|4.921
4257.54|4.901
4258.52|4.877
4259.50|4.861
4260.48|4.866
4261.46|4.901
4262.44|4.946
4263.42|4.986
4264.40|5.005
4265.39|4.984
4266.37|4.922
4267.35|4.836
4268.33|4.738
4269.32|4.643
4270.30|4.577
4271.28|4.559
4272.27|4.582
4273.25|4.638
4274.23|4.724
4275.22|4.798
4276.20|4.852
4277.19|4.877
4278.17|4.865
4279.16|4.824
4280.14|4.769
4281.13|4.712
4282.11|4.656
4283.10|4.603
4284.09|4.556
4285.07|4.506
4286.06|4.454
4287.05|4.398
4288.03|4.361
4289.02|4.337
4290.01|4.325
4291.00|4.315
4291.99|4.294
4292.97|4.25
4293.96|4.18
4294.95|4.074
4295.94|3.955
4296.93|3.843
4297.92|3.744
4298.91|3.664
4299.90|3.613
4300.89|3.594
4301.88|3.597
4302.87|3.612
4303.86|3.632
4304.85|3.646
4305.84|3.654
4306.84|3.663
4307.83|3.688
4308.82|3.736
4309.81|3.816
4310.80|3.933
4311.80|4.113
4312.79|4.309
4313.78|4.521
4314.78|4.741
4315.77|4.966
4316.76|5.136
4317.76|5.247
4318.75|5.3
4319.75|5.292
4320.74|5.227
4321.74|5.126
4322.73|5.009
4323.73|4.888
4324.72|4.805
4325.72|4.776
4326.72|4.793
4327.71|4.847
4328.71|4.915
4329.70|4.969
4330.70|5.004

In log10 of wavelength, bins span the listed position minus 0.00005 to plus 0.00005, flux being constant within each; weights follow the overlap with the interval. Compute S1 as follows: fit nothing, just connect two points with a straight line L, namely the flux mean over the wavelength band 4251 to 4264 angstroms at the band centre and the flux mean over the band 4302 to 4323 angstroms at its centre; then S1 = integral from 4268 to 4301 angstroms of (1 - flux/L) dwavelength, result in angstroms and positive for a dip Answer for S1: 1.6 angstroms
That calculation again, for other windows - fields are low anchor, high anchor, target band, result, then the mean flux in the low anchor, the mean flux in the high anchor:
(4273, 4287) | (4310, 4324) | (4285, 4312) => 4.5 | 4.69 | 4.82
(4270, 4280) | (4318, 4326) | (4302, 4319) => 2.7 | 4.74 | 5.07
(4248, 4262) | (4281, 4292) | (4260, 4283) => -0.8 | 4.83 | 4.46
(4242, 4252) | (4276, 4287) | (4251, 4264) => -0.6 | 4.65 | 4.68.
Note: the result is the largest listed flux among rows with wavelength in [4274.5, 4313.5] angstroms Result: 4.877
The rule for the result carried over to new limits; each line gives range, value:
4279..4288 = 4.824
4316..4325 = 5.3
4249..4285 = 5.005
